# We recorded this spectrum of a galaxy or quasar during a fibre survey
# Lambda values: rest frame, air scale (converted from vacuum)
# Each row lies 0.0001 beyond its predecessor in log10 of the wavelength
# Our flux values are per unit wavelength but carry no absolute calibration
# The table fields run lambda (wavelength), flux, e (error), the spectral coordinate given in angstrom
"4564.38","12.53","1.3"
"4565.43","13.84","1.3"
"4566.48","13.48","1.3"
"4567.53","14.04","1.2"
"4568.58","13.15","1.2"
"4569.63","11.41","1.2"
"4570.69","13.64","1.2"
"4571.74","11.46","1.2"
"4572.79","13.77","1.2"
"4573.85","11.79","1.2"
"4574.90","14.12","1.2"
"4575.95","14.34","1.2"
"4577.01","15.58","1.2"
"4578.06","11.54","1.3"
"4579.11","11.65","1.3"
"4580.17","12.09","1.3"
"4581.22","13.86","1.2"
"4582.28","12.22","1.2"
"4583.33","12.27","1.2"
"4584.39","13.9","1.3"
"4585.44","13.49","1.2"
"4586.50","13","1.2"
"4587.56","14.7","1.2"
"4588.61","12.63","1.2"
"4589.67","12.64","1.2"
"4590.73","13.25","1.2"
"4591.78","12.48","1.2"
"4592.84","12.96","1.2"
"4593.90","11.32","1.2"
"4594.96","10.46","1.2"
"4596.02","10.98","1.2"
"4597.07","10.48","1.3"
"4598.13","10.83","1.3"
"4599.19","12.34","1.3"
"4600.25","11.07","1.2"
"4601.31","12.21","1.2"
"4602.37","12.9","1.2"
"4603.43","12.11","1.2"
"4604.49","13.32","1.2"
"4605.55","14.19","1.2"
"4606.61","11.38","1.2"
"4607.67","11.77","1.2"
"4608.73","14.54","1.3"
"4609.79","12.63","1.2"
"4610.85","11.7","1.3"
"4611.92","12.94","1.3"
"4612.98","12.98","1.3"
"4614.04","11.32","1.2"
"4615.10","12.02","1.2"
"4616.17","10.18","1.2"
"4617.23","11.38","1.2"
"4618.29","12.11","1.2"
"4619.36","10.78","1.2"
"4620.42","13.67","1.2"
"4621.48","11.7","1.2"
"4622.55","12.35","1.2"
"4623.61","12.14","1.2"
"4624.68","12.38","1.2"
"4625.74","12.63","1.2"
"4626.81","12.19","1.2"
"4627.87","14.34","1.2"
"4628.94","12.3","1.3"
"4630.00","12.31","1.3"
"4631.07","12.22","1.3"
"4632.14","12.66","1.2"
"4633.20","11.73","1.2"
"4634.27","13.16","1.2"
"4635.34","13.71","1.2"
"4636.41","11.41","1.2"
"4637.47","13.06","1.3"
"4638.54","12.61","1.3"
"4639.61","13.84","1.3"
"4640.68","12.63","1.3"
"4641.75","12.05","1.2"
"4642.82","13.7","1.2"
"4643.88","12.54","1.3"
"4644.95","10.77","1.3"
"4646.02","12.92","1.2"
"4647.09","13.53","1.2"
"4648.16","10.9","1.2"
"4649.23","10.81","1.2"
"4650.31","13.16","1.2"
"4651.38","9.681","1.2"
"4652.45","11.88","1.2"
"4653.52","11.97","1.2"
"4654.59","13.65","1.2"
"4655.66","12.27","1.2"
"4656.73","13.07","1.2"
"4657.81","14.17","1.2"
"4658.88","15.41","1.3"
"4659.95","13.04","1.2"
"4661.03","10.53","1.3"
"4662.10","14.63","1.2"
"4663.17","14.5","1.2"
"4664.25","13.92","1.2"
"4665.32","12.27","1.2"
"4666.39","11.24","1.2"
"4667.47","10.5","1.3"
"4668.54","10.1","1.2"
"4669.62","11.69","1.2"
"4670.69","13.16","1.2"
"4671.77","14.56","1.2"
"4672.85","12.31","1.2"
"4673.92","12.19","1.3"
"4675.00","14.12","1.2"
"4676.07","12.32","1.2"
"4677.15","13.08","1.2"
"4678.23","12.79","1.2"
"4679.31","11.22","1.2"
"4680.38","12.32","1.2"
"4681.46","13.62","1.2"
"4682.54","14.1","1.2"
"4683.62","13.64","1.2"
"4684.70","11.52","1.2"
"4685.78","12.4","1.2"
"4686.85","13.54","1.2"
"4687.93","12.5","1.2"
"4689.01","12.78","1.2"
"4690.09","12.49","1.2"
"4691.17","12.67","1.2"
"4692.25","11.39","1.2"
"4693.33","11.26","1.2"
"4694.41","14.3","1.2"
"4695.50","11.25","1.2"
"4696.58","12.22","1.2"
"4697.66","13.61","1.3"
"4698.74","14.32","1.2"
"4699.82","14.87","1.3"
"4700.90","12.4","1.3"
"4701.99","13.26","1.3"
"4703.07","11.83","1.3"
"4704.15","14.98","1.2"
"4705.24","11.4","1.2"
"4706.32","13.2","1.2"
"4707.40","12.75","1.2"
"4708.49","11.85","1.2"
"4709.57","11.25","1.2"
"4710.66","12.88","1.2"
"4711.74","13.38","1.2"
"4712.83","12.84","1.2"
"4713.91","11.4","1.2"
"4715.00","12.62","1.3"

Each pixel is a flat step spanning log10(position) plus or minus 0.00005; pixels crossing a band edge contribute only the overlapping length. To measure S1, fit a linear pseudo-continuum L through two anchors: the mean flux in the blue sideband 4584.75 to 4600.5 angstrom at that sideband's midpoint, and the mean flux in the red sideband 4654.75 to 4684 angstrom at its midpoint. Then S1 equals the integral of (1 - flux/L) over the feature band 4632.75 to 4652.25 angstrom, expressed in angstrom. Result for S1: 0.4 angstrom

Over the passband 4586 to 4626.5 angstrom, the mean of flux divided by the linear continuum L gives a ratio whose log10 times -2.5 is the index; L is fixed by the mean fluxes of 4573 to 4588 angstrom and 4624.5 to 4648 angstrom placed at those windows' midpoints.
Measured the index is 0.06 mag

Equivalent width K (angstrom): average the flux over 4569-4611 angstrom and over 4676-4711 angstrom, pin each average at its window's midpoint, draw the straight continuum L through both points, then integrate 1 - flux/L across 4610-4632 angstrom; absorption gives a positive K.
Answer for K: 0.8 angstrom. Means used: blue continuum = 12.6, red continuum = 12.7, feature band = 12.2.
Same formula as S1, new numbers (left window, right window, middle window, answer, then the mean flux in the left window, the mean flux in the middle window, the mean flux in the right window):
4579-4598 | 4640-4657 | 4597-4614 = 0.03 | 12.4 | 12.4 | 12.2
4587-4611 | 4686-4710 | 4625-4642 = -0.31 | 12.3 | 12.7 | 12.7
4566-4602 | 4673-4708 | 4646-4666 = 0.02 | 12.6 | 12.7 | 12.8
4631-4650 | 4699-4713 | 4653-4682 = -0.31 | 12.5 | 12.8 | 12.9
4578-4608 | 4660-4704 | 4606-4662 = 0.46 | 12.4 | 12.4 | 12.7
